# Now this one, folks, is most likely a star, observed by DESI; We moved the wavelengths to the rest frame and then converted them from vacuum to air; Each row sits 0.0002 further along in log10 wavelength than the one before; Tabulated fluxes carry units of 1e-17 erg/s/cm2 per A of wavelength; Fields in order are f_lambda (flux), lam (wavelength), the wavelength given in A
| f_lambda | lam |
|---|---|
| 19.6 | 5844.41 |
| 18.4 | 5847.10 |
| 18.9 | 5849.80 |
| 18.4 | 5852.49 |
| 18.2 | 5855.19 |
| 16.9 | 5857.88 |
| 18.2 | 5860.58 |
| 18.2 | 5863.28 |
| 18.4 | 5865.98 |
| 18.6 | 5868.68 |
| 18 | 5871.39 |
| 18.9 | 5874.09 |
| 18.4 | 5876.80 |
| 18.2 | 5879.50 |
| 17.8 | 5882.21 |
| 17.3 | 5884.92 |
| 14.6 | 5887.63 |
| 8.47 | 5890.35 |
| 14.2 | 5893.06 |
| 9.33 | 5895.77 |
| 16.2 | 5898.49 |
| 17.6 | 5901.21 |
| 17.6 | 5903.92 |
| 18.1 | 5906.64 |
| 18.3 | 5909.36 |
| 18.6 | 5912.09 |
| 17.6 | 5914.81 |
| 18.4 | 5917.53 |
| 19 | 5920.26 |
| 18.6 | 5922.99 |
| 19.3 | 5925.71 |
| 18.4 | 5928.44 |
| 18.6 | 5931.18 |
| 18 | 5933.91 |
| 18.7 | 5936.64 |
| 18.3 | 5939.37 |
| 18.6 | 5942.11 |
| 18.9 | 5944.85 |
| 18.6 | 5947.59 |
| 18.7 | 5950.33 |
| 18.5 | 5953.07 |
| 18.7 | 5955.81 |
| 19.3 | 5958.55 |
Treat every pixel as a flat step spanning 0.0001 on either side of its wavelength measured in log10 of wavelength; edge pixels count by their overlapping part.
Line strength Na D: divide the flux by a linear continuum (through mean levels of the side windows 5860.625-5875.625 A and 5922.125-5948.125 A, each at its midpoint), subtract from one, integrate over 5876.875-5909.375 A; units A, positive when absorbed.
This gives 5.0 A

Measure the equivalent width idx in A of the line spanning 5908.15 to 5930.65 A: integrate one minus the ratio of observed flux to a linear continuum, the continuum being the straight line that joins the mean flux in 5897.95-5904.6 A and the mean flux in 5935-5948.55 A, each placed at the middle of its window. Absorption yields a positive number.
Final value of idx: -0.9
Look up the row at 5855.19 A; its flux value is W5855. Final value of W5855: 18.2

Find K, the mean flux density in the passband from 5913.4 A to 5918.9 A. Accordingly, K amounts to 18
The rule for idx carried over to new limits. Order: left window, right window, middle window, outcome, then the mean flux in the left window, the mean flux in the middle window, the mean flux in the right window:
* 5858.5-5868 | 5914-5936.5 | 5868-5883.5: 0.0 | 18.2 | 18.3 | 18.5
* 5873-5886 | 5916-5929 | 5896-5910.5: 1.2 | 18.1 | 16.9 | 18.8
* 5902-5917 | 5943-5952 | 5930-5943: 0.1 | 18.1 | 18.4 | 18.7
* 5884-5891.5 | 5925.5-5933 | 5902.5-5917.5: -1.8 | 13.4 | 18.1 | 18.6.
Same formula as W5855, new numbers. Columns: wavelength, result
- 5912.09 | 18.6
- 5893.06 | 14.2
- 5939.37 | 18.3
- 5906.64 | 18.1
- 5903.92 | 17.6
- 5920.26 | 19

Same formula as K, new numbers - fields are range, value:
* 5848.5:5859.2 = 18.1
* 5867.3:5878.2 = 18.5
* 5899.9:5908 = 17.8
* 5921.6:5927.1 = 19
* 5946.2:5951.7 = 18.6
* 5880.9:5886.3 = 17.5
